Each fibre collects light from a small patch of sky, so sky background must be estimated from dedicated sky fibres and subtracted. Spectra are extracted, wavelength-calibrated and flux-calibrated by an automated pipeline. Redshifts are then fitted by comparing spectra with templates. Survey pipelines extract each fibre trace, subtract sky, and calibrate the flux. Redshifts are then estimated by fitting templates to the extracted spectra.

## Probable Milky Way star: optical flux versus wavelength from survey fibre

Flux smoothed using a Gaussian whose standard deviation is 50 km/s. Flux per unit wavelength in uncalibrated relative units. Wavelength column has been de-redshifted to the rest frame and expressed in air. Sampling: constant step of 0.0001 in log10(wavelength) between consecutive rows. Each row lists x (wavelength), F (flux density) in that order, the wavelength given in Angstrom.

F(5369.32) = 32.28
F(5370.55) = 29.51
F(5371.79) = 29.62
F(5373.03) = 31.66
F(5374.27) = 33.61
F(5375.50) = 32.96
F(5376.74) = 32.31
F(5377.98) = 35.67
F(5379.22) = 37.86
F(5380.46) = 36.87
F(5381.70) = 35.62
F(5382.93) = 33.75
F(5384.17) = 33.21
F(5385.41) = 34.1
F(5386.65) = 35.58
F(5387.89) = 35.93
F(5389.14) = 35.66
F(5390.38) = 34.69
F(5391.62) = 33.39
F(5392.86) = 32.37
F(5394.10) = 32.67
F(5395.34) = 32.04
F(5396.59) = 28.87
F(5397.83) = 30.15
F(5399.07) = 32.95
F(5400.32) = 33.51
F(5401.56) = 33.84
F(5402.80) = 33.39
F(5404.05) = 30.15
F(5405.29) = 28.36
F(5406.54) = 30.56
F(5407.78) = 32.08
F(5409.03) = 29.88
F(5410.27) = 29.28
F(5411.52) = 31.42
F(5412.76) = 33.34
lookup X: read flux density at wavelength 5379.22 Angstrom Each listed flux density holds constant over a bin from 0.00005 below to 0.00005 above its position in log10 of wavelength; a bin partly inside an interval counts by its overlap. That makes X 37.86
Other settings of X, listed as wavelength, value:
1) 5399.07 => 32.95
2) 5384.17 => 33.21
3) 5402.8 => 33.39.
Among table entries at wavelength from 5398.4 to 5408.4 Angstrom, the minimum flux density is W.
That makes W 28.36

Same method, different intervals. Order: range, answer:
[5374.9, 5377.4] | 32.31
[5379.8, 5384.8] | 33.21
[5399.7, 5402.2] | 33.51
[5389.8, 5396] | 32.04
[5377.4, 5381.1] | 35.67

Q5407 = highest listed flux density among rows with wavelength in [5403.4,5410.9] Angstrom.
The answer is 32.08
